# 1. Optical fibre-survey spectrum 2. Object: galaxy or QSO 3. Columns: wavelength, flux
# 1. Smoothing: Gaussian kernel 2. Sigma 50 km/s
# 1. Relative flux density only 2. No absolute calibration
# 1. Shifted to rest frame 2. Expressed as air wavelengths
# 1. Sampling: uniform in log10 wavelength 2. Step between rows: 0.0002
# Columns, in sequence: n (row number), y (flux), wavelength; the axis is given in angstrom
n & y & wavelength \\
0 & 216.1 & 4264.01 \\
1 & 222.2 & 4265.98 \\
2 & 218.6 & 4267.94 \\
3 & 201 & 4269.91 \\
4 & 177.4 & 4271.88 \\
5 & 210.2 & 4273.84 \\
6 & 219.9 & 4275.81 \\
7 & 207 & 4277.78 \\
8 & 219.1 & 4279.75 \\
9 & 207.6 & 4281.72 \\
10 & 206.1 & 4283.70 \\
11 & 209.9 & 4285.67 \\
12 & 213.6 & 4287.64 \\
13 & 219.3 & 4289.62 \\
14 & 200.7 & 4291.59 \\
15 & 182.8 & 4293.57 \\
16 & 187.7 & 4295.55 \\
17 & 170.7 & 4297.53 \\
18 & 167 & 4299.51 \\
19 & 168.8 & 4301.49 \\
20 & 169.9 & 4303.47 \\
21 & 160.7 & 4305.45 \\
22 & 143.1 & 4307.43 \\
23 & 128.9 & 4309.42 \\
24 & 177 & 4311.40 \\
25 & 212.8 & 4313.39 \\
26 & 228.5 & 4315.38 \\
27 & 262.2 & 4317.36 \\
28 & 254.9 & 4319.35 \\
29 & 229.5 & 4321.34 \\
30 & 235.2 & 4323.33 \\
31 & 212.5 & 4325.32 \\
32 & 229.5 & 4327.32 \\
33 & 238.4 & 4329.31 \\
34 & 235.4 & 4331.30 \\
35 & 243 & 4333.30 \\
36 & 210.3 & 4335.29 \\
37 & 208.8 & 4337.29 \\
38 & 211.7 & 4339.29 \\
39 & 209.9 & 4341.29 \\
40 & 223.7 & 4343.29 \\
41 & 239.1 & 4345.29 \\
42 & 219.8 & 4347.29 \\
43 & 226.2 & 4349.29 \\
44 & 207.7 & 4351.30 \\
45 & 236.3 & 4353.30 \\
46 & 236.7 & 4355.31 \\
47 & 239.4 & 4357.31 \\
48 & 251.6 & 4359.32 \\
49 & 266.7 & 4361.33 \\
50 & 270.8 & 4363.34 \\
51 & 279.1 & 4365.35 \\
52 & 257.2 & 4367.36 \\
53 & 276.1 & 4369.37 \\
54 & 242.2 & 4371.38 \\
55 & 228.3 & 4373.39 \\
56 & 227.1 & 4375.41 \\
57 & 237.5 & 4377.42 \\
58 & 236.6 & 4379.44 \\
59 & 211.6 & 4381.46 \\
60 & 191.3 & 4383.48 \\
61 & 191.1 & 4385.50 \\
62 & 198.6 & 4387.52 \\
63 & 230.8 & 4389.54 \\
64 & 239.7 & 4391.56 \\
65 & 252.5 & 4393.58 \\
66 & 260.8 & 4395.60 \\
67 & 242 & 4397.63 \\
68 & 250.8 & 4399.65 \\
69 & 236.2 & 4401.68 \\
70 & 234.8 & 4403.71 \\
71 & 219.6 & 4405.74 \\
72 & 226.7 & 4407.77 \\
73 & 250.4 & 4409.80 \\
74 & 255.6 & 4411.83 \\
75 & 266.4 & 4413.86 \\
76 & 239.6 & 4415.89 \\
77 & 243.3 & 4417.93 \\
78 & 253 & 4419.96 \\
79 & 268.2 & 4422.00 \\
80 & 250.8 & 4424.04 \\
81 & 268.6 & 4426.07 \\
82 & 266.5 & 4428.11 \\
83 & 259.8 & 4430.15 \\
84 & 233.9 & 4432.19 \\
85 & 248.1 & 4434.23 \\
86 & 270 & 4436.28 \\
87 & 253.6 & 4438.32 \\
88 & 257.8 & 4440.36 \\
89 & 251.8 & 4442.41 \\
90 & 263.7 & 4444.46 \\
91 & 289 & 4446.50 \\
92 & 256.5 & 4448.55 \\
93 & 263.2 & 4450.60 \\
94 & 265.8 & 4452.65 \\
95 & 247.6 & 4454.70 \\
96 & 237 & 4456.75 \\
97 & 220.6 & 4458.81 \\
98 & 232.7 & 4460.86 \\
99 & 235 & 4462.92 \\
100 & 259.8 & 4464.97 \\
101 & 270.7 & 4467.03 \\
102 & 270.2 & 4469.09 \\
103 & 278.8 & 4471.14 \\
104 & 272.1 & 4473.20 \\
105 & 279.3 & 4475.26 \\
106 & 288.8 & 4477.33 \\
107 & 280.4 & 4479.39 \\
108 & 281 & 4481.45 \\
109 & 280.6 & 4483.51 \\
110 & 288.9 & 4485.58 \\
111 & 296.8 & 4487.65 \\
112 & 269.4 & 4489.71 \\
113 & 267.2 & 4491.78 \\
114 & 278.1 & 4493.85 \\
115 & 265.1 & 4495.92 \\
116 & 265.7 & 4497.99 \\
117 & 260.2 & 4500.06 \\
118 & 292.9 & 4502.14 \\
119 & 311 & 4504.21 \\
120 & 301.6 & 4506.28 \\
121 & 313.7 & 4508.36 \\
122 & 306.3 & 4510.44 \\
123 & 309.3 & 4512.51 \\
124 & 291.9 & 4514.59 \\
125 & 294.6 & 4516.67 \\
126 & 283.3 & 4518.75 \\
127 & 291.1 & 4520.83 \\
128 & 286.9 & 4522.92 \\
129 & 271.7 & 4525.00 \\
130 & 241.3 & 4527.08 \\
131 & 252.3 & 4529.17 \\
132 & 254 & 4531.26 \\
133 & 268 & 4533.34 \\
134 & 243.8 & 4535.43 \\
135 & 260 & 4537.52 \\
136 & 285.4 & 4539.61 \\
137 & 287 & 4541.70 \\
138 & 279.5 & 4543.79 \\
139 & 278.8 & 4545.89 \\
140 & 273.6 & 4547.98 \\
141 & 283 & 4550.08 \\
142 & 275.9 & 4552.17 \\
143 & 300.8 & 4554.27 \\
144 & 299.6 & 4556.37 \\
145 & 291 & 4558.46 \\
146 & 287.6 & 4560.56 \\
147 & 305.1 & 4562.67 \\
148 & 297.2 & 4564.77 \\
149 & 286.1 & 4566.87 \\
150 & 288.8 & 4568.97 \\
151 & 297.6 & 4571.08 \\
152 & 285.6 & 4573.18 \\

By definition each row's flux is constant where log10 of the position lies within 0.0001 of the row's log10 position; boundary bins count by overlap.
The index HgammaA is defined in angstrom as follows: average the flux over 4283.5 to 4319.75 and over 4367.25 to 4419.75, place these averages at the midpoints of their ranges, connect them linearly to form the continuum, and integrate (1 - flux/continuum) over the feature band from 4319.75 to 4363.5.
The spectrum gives -4.0 angstrom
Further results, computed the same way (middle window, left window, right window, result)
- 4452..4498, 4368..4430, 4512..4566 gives -0.8 angstrom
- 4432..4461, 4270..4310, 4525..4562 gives -1.5 angstrom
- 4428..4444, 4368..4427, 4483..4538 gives -0.1 angstrom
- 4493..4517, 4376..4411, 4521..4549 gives -2.8 angstrom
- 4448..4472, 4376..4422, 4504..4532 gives 0.8 angstrom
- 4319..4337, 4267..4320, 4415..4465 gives -1.7 angstrom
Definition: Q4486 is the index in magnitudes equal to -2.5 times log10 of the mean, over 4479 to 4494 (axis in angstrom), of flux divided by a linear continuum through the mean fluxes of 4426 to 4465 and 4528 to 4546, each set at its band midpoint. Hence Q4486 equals -0.08 mag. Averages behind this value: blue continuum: 254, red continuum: 267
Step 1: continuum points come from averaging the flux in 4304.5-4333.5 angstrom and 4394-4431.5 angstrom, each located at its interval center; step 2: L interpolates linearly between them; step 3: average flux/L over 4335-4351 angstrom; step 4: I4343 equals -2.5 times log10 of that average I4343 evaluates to 0.02 mag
